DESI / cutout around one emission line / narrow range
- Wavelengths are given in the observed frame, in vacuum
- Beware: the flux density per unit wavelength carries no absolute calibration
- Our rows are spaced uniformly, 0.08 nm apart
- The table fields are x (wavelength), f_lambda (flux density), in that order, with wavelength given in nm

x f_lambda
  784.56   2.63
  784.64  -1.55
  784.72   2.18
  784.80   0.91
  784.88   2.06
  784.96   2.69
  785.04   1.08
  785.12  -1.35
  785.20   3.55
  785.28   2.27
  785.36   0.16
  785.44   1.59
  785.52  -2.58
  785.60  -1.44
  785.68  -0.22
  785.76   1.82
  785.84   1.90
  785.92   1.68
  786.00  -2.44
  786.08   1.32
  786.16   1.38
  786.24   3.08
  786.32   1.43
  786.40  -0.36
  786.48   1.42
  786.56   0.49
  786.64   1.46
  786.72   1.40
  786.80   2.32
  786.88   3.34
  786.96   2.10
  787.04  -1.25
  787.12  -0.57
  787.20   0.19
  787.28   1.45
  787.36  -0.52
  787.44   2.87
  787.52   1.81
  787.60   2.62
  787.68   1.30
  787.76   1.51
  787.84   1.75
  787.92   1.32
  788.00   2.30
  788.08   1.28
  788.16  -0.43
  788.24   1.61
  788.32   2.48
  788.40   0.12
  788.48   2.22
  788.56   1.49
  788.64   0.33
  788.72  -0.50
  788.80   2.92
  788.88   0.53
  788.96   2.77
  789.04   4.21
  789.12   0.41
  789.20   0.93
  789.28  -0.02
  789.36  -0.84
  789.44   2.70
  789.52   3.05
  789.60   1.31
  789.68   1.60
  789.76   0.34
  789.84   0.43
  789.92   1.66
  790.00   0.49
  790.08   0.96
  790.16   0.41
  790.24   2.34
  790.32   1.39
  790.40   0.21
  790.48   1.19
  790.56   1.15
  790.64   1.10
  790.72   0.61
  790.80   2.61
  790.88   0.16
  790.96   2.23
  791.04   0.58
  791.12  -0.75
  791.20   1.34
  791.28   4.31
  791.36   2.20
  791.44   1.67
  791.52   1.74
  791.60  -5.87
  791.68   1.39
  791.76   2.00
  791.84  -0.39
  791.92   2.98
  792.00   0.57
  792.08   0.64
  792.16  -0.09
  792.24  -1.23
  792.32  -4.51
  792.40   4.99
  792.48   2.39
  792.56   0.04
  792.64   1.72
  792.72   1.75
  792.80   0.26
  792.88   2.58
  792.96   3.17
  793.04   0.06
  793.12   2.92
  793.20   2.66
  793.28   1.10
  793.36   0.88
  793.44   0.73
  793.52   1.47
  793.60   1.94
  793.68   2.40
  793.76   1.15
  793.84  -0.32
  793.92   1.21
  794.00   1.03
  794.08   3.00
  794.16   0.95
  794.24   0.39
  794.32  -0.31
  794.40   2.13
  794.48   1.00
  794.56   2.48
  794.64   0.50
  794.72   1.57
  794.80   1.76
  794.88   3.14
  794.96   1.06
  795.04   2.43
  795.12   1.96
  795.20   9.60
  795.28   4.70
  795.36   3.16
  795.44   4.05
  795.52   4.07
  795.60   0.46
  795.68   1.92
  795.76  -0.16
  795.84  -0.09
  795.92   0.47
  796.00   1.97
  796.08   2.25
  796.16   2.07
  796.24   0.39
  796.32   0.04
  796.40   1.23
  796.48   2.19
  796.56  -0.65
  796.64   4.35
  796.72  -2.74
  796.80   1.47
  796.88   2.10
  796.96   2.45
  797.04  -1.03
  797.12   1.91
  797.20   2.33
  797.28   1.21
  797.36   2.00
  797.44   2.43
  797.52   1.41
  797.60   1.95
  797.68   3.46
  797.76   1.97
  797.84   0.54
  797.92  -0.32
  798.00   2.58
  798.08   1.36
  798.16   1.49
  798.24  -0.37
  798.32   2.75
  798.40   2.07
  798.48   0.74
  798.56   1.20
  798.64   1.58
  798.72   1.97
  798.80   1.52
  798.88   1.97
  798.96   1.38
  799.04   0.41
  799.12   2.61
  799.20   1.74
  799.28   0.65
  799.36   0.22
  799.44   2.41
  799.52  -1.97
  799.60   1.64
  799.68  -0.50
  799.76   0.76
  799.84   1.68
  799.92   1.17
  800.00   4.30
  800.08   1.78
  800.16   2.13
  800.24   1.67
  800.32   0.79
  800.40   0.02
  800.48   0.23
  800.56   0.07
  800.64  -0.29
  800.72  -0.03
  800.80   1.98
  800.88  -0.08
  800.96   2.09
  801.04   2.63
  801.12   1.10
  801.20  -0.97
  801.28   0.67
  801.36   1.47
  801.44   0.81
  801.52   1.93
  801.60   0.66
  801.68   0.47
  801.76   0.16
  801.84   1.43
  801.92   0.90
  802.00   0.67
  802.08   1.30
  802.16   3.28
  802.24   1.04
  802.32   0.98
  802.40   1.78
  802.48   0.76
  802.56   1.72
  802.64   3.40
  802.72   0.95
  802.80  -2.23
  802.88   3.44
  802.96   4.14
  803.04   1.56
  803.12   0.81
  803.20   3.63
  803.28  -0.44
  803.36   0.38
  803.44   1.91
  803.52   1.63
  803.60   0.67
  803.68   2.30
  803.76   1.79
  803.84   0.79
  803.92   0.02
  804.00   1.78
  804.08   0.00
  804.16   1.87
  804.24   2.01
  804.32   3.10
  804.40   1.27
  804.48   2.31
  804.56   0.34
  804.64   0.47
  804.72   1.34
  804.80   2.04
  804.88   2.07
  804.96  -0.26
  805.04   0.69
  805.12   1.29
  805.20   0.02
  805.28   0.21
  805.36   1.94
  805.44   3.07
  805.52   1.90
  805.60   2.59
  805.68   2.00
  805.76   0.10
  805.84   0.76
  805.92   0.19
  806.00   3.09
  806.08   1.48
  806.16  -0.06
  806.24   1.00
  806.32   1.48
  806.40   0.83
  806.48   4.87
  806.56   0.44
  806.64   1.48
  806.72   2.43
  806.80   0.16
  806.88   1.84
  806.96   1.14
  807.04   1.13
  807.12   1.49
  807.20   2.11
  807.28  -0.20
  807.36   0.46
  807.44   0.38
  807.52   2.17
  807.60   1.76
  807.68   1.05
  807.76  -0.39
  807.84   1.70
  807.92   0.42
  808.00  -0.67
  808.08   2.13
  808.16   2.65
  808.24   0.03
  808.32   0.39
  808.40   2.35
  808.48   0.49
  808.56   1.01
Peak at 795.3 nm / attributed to H-gamma 4340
